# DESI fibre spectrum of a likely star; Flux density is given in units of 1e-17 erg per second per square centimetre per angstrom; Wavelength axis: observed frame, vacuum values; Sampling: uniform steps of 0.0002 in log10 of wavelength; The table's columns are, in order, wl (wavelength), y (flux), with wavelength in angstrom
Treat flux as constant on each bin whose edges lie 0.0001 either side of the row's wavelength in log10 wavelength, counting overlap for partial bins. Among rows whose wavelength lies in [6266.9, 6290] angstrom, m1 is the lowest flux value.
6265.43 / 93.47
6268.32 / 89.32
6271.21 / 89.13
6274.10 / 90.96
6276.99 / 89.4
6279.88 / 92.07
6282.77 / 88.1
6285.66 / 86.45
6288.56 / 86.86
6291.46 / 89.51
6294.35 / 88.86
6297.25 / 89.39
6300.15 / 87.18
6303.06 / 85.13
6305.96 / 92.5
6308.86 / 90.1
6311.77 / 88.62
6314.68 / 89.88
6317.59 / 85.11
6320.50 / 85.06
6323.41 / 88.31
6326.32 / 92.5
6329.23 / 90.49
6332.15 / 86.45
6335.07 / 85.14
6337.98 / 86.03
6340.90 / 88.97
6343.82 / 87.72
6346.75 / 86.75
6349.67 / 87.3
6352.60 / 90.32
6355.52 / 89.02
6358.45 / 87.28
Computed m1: 86.45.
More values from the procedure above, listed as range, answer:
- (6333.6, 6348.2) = 85.14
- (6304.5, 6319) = 85.11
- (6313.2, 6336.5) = 85.06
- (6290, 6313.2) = 85.13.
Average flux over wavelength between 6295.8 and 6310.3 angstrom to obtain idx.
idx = 88.9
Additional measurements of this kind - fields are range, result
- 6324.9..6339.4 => 88.1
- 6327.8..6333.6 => 88.4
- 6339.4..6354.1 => 88.2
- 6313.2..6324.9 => 87.1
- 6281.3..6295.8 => 88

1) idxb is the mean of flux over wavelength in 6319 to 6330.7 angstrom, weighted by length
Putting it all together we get 89.1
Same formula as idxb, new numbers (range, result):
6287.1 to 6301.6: 88.4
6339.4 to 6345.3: 88.2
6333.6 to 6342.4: 86.8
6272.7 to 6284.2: 90.2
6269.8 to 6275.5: 90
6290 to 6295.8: 89.2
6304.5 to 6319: 89.3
